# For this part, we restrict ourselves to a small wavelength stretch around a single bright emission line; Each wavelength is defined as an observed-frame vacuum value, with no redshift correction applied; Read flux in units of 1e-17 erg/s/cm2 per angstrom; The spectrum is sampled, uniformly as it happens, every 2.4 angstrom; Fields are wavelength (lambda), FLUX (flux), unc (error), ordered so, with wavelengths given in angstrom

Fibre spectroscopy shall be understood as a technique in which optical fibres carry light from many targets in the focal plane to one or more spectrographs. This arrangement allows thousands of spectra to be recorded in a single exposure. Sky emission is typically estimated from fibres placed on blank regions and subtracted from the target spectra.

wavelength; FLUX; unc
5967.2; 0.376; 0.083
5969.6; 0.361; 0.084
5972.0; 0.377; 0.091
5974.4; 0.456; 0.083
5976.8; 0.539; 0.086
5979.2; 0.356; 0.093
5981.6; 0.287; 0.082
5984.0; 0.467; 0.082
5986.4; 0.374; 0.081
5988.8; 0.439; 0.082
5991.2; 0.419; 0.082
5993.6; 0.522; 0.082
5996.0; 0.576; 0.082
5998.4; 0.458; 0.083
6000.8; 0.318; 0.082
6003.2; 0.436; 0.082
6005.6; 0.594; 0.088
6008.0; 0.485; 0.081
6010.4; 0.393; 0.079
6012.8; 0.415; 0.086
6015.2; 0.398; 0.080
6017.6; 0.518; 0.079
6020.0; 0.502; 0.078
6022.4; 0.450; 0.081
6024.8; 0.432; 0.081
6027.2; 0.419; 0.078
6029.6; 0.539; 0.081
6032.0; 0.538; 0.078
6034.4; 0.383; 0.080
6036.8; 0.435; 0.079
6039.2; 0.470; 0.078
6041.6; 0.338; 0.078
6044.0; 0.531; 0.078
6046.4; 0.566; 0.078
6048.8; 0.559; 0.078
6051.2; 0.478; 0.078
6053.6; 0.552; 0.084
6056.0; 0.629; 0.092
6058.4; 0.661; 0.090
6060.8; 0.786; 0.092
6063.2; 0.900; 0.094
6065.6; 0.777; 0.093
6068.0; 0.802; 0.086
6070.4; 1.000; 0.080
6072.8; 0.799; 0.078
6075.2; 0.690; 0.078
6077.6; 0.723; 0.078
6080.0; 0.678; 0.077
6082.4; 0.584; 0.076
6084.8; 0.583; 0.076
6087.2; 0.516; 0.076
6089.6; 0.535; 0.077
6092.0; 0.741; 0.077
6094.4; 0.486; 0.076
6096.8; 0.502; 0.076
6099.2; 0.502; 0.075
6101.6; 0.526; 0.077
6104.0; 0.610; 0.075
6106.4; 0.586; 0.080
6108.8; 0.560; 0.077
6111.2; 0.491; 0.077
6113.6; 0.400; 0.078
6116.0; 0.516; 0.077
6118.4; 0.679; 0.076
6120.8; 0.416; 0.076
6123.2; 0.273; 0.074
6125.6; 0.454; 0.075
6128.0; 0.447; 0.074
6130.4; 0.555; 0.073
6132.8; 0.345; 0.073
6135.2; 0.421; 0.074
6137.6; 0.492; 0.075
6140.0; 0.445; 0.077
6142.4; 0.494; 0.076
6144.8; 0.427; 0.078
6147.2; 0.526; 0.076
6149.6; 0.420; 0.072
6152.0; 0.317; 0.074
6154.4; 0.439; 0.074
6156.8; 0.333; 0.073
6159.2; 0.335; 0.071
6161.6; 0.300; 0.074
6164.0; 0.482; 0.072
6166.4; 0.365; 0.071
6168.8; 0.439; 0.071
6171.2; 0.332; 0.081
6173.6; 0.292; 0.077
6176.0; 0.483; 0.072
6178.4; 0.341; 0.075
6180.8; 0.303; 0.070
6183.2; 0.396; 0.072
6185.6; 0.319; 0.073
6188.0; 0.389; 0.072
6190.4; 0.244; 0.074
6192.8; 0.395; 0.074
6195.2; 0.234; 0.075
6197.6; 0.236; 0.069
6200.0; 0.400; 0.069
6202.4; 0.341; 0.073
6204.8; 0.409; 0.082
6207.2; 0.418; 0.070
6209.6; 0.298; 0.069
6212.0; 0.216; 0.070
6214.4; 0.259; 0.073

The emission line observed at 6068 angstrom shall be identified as C III]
